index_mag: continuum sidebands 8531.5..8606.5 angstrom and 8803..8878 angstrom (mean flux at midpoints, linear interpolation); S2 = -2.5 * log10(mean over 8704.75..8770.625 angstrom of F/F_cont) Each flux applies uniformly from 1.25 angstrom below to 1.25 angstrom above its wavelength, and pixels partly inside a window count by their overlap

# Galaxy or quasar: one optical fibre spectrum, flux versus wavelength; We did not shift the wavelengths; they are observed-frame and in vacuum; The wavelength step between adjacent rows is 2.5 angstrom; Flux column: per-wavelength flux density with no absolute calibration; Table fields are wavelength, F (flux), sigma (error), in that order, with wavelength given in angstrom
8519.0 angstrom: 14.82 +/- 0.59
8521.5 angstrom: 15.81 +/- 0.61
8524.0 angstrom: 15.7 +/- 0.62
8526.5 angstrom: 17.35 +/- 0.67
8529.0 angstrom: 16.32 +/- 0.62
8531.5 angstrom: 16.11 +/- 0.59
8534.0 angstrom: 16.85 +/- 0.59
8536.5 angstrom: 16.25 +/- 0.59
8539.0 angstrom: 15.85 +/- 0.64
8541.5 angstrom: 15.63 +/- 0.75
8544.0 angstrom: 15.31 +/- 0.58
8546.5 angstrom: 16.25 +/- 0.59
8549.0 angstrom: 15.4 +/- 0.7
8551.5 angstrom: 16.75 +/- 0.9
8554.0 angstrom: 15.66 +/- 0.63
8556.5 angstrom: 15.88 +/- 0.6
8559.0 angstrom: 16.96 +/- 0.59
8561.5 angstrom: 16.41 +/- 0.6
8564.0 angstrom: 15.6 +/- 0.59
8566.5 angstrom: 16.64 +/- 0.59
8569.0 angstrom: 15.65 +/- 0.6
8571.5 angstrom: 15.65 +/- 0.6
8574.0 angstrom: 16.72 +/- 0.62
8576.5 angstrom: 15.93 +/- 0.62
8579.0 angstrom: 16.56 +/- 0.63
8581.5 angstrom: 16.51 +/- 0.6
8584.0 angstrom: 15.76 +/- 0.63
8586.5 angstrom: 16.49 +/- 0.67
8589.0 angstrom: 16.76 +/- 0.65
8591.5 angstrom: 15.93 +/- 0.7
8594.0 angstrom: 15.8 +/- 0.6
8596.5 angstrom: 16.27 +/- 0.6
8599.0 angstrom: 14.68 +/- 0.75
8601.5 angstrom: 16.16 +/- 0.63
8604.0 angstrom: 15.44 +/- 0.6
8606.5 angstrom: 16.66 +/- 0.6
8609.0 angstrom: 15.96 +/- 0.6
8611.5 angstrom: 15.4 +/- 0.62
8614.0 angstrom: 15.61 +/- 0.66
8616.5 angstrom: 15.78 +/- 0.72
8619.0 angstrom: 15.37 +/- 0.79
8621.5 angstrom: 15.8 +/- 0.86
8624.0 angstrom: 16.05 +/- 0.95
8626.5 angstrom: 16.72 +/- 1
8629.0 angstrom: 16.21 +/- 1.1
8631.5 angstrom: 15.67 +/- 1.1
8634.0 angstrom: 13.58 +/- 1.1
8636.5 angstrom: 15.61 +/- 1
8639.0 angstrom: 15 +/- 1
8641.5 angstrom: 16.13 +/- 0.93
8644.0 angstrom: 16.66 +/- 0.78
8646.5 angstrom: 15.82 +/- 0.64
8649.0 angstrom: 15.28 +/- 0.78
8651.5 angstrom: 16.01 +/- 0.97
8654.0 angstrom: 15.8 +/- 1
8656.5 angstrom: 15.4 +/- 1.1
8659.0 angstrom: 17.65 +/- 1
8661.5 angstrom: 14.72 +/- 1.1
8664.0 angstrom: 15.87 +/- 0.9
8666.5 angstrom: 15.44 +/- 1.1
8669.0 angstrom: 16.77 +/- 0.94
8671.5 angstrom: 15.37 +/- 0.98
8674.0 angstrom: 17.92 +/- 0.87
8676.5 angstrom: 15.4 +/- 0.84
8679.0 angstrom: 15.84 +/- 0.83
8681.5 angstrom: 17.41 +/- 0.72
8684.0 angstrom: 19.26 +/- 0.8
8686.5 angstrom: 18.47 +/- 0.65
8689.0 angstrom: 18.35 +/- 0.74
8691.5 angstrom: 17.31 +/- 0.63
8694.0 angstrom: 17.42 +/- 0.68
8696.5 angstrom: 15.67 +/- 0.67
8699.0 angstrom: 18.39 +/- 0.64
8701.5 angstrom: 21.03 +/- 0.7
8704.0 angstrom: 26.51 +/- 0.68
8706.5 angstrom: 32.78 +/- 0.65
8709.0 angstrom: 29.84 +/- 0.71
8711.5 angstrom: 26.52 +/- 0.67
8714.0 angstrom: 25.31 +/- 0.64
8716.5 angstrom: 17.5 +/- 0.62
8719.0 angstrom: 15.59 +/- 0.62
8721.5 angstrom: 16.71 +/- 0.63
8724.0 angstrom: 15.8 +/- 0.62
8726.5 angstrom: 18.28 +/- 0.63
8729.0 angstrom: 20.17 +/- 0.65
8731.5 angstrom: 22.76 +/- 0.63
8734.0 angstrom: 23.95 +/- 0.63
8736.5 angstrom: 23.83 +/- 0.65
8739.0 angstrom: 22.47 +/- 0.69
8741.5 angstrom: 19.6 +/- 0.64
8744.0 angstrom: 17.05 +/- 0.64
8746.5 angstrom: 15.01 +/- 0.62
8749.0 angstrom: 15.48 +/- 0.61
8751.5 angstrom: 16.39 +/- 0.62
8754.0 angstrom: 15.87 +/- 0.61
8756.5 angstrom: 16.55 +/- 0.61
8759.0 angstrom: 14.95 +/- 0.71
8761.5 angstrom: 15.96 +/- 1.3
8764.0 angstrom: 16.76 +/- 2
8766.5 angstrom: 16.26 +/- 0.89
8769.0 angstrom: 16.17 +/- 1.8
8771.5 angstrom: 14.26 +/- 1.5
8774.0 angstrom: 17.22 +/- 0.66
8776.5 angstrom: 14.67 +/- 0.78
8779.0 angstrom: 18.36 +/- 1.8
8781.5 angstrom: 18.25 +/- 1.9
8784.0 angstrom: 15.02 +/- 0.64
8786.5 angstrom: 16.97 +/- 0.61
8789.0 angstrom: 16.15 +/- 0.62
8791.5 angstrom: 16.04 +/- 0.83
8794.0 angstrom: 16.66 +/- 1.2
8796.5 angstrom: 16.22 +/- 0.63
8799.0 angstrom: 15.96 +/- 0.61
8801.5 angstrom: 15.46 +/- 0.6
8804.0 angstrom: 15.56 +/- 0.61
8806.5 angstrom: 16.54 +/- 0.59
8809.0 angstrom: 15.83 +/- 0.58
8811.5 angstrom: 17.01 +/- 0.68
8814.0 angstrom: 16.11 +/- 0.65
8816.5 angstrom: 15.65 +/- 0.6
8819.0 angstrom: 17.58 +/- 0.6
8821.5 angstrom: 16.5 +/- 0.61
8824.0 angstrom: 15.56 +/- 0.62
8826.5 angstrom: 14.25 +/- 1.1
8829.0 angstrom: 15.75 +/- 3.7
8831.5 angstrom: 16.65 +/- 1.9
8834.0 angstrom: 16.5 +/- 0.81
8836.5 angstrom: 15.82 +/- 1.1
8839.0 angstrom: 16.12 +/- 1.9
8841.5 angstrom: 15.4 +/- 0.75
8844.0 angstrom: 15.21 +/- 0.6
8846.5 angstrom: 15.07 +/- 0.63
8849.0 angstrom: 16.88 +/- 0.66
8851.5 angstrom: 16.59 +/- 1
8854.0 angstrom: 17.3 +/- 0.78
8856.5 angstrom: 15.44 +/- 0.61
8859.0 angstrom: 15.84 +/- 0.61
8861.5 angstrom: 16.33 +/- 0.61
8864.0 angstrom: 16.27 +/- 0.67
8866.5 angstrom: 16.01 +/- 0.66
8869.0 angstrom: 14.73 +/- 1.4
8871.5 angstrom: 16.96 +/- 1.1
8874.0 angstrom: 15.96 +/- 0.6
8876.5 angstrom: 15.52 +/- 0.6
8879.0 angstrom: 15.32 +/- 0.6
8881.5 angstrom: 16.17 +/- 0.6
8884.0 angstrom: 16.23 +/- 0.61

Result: -0.21 mag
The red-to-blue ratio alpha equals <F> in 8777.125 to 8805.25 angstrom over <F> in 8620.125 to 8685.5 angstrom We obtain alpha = 1.02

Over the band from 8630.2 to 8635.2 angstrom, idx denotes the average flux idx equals 14.7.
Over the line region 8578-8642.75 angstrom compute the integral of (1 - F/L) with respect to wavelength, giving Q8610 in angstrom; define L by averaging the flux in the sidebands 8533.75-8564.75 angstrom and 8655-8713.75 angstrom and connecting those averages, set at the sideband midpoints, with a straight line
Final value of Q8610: 6.0 angstrom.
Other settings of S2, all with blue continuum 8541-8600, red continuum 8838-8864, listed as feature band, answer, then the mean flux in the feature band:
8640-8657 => 0.01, 15.9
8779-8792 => -0.04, 16.7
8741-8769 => -0.01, 16.3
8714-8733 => -0.16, 18.7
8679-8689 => -0.13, 18.1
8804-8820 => -0.02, 16.4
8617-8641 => 0.03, 15.6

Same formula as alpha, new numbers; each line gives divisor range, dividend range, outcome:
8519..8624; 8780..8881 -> 1.00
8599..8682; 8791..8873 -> 1.01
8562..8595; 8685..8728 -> 1.28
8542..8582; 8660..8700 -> 1.05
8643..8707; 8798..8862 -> 0.91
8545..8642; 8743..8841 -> 1.01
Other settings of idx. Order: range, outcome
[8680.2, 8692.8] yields 18.1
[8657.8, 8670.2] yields 16.1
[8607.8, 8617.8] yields 15.7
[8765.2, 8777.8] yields 15.7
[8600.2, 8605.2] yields 15.8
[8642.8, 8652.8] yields 15.9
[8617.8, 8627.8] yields 16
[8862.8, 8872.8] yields 16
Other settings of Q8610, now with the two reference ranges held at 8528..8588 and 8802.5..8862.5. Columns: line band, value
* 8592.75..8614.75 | 0.5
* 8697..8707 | -4.5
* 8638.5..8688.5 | -0.8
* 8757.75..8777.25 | 0.3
